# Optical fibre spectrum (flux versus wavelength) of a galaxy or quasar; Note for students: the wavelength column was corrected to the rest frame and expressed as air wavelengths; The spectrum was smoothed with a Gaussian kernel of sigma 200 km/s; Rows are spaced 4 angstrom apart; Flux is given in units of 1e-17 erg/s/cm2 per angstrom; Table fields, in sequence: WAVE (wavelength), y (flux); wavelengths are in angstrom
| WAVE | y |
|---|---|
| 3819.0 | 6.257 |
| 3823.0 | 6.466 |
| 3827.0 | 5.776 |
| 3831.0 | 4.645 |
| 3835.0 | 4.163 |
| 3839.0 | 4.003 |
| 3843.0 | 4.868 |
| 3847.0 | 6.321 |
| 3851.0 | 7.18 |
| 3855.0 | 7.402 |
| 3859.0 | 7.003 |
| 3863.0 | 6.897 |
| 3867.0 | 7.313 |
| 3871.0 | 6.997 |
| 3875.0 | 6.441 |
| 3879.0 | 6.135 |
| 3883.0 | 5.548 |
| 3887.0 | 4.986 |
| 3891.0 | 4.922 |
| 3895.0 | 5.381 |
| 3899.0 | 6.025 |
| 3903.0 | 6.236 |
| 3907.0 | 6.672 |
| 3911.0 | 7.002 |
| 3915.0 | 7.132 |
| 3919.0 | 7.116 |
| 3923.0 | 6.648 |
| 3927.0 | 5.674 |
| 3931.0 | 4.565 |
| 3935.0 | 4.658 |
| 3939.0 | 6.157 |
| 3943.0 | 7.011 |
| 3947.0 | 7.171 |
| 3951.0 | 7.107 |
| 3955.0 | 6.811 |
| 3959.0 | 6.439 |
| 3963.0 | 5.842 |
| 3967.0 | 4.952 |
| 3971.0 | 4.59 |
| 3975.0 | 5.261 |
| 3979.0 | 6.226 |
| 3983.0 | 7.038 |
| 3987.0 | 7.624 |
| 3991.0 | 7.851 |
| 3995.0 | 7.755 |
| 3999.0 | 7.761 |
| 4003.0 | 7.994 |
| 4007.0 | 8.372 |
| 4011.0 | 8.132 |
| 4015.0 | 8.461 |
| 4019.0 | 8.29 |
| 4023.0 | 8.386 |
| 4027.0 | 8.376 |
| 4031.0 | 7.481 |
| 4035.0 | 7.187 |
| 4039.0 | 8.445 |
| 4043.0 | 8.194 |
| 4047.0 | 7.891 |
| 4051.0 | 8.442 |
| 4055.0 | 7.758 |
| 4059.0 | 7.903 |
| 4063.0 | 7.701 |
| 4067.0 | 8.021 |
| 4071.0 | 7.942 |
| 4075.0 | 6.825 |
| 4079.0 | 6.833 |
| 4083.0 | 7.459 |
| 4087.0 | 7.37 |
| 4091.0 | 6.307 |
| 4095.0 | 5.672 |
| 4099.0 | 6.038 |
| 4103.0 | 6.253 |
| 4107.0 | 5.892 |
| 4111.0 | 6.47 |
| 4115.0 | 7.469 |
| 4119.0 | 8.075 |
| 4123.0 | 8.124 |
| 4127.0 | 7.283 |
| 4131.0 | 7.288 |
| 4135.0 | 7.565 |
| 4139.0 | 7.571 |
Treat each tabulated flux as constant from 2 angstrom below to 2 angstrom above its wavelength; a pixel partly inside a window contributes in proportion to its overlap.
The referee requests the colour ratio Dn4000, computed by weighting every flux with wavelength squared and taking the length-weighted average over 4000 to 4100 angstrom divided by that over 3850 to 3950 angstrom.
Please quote 1.31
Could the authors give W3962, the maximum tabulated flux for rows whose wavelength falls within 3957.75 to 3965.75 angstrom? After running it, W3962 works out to 6.439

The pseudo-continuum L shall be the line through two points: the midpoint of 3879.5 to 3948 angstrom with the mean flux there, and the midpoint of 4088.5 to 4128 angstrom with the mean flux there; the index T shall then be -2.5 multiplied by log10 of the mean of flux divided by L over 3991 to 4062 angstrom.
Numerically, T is -0.24 mag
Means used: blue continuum 6.04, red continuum 6.75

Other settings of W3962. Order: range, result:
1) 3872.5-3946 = 7.132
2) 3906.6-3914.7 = 7.002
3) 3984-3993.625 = 7.851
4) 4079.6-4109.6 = 7.459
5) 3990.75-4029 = 8.461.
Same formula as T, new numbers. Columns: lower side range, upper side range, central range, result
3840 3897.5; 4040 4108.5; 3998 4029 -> -0.19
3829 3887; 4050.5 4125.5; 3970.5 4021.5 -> -0.11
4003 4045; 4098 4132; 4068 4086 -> 0.02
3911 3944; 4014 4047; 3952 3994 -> 0.11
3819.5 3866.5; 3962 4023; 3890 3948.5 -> 0.07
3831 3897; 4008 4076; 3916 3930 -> 0.04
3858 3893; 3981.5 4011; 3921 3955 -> 0.15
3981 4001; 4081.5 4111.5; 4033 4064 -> -0.15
